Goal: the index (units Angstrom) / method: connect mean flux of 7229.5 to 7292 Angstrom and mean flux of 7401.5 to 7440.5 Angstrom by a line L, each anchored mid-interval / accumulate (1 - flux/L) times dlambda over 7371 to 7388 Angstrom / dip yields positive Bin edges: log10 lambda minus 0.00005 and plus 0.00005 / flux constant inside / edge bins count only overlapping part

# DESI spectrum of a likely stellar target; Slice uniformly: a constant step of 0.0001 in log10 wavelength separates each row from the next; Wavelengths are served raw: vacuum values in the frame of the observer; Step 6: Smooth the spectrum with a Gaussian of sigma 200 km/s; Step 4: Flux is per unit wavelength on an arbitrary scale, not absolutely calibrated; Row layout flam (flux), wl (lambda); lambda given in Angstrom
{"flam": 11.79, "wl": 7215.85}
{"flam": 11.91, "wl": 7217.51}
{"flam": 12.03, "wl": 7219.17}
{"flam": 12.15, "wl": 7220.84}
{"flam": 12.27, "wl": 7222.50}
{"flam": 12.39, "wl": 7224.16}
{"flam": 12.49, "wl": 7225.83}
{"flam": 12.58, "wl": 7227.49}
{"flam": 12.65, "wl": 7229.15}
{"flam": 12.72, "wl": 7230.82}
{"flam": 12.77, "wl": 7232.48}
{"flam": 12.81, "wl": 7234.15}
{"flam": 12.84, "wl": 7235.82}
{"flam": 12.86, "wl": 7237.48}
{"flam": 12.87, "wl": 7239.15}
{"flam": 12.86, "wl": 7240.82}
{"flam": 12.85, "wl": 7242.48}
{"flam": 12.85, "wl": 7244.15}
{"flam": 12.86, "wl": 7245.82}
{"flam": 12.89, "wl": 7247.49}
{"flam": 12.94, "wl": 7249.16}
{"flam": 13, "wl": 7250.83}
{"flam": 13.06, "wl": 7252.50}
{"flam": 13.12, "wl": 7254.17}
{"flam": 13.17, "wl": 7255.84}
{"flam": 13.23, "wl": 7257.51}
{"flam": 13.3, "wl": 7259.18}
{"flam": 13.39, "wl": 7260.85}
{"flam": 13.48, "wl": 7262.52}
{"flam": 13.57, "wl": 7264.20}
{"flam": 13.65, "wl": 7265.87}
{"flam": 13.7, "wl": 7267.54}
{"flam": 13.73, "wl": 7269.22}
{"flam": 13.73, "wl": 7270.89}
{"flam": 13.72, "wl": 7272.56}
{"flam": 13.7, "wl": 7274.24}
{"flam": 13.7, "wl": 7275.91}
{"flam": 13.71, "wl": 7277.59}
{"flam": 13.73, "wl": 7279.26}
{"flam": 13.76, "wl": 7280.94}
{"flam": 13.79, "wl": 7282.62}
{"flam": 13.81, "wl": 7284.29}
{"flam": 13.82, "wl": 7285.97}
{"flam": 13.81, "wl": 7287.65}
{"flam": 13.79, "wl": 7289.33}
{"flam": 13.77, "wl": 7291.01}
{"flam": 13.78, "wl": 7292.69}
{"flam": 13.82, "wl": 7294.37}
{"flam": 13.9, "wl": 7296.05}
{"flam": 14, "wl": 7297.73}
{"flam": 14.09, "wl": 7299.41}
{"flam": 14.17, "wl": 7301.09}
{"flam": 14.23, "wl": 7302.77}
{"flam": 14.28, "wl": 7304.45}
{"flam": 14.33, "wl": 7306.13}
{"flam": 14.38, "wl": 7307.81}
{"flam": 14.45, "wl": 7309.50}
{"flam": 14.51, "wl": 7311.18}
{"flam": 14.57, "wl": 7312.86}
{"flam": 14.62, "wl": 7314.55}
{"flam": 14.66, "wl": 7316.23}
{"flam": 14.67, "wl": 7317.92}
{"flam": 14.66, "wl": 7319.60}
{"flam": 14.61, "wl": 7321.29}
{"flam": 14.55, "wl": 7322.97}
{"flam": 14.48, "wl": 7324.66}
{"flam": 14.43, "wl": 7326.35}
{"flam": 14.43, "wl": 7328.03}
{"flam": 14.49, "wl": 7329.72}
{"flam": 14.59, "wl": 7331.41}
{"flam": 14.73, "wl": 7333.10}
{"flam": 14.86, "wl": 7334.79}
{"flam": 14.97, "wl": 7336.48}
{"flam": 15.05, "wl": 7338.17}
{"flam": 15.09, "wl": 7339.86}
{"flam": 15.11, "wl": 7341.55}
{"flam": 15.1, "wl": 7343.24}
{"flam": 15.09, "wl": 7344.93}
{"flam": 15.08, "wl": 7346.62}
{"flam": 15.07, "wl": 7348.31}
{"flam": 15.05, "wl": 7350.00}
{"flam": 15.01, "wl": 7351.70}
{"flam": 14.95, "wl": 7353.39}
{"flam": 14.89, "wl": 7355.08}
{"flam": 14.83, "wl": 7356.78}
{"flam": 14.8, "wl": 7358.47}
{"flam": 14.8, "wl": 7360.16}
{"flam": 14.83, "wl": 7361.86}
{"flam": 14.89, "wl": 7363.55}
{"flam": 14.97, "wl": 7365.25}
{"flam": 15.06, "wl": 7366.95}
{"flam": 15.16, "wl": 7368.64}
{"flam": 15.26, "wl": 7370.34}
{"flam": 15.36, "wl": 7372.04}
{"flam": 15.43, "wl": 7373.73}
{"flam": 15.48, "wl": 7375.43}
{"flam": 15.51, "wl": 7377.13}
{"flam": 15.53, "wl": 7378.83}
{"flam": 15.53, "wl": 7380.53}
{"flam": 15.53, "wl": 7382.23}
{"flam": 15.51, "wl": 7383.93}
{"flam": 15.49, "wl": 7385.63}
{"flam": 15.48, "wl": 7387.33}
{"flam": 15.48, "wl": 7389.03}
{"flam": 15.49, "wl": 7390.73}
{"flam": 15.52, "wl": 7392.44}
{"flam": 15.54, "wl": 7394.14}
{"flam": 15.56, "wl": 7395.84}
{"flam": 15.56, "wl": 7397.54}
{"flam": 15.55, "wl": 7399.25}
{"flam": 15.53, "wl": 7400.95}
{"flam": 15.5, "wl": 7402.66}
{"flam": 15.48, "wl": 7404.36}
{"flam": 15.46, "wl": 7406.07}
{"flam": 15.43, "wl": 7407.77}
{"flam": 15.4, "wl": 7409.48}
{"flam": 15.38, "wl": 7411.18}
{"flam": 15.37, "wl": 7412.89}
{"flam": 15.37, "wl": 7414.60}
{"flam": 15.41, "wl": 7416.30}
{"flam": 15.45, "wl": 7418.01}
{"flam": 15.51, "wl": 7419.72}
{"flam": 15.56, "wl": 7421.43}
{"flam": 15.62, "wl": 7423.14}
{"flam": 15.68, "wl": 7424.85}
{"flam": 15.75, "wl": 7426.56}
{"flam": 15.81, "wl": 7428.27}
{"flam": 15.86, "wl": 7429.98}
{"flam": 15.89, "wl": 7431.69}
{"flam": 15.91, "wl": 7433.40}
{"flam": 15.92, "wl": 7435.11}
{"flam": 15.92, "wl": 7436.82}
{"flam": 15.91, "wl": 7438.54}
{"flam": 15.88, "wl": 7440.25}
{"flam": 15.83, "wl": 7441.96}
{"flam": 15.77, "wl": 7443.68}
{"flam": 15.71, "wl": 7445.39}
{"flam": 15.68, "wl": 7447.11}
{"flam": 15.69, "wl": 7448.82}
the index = -0.5 Angstrom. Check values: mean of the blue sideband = 13.3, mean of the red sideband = 15.6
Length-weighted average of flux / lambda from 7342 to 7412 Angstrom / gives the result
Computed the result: 15.3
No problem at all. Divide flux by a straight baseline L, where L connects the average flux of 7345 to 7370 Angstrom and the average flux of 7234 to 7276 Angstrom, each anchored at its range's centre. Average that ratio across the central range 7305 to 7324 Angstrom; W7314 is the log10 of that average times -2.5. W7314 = -0.02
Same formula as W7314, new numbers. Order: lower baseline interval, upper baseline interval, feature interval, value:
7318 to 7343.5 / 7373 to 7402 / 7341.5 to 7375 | 0.00 mag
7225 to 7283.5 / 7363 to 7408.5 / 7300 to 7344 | -0.02 mag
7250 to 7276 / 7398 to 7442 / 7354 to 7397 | -0.02 mag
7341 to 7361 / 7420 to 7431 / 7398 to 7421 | 0.01 mag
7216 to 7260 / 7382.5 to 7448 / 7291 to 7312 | -0.03 mag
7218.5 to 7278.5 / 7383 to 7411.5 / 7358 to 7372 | 0.00 mag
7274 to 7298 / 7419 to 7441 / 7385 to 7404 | -0.02 mag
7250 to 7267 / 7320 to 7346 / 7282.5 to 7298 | 0.01 mag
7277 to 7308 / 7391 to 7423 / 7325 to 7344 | -0.02 mag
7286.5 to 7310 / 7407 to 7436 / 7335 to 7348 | -0.03 mag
